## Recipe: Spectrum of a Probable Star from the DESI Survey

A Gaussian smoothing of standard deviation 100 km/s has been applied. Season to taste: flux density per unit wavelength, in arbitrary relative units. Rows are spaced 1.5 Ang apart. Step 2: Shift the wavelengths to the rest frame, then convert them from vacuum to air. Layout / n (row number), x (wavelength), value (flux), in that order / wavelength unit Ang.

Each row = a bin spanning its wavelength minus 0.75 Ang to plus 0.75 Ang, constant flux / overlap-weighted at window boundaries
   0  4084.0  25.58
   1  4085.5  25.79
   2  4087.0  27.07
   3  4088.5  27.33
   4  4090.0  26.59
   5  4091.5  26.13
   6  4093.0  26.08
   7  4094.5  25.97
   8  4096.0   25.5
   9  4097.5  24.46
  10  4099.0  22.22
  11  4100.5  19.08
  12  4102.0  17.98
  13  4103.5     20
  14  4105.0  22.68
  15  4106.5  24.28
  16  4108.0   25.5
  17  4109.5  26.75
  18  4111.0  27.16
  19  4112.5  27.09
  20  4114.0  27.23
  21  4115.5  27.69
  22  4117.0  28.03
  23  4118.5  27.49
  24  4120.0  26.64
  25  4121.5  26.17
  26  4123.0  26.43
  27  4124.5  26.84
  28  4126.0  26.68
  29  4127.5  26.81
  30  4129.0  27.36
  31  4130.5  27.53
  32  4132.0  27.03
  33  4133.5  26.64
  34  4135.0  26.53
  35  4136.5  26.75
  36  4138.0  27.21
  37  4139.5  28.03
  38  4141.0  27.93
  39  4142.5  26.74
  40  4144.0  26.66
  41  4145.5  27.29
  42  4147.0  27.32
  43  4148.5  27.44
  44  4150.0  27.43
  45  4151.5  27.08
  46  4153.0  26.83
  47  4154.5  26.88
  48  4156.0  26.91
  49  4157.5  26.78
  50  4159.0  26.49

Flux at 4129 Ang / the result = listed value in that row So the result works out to 27.36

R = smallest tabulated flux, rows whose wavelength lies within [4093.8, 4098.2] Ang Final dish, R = 24.46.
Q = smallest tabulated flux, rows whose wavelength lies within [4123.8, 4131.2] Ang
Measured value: 26.68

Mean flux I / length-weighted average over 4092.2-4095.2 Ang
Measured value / 26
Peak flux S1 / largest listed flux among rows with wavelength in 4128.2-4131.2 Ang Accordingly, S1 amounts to 27.53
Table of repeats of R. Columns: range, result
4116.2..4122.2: 26.17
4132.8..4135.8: 26.53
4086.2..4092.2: 26.13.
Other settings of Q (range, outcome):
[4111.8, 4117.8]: 27.09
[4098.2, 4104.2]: 17.98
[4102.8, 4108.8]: 20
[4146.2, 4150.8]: 27.32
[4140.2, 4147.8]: 26.66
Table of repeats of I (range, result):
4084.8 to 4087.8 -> 26.5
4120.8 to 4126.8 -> 26.5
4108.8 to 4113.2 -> 27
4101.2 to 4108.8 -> 22.1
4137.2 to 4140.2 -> 27.6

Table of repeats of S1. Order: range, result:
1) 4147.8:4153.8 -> 27.44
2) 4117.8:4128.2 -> 27.49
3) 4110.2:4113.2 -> 27.16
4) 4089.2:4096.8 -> 26.59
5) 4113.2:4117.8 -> 28.03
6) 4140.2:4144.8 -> 27.93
